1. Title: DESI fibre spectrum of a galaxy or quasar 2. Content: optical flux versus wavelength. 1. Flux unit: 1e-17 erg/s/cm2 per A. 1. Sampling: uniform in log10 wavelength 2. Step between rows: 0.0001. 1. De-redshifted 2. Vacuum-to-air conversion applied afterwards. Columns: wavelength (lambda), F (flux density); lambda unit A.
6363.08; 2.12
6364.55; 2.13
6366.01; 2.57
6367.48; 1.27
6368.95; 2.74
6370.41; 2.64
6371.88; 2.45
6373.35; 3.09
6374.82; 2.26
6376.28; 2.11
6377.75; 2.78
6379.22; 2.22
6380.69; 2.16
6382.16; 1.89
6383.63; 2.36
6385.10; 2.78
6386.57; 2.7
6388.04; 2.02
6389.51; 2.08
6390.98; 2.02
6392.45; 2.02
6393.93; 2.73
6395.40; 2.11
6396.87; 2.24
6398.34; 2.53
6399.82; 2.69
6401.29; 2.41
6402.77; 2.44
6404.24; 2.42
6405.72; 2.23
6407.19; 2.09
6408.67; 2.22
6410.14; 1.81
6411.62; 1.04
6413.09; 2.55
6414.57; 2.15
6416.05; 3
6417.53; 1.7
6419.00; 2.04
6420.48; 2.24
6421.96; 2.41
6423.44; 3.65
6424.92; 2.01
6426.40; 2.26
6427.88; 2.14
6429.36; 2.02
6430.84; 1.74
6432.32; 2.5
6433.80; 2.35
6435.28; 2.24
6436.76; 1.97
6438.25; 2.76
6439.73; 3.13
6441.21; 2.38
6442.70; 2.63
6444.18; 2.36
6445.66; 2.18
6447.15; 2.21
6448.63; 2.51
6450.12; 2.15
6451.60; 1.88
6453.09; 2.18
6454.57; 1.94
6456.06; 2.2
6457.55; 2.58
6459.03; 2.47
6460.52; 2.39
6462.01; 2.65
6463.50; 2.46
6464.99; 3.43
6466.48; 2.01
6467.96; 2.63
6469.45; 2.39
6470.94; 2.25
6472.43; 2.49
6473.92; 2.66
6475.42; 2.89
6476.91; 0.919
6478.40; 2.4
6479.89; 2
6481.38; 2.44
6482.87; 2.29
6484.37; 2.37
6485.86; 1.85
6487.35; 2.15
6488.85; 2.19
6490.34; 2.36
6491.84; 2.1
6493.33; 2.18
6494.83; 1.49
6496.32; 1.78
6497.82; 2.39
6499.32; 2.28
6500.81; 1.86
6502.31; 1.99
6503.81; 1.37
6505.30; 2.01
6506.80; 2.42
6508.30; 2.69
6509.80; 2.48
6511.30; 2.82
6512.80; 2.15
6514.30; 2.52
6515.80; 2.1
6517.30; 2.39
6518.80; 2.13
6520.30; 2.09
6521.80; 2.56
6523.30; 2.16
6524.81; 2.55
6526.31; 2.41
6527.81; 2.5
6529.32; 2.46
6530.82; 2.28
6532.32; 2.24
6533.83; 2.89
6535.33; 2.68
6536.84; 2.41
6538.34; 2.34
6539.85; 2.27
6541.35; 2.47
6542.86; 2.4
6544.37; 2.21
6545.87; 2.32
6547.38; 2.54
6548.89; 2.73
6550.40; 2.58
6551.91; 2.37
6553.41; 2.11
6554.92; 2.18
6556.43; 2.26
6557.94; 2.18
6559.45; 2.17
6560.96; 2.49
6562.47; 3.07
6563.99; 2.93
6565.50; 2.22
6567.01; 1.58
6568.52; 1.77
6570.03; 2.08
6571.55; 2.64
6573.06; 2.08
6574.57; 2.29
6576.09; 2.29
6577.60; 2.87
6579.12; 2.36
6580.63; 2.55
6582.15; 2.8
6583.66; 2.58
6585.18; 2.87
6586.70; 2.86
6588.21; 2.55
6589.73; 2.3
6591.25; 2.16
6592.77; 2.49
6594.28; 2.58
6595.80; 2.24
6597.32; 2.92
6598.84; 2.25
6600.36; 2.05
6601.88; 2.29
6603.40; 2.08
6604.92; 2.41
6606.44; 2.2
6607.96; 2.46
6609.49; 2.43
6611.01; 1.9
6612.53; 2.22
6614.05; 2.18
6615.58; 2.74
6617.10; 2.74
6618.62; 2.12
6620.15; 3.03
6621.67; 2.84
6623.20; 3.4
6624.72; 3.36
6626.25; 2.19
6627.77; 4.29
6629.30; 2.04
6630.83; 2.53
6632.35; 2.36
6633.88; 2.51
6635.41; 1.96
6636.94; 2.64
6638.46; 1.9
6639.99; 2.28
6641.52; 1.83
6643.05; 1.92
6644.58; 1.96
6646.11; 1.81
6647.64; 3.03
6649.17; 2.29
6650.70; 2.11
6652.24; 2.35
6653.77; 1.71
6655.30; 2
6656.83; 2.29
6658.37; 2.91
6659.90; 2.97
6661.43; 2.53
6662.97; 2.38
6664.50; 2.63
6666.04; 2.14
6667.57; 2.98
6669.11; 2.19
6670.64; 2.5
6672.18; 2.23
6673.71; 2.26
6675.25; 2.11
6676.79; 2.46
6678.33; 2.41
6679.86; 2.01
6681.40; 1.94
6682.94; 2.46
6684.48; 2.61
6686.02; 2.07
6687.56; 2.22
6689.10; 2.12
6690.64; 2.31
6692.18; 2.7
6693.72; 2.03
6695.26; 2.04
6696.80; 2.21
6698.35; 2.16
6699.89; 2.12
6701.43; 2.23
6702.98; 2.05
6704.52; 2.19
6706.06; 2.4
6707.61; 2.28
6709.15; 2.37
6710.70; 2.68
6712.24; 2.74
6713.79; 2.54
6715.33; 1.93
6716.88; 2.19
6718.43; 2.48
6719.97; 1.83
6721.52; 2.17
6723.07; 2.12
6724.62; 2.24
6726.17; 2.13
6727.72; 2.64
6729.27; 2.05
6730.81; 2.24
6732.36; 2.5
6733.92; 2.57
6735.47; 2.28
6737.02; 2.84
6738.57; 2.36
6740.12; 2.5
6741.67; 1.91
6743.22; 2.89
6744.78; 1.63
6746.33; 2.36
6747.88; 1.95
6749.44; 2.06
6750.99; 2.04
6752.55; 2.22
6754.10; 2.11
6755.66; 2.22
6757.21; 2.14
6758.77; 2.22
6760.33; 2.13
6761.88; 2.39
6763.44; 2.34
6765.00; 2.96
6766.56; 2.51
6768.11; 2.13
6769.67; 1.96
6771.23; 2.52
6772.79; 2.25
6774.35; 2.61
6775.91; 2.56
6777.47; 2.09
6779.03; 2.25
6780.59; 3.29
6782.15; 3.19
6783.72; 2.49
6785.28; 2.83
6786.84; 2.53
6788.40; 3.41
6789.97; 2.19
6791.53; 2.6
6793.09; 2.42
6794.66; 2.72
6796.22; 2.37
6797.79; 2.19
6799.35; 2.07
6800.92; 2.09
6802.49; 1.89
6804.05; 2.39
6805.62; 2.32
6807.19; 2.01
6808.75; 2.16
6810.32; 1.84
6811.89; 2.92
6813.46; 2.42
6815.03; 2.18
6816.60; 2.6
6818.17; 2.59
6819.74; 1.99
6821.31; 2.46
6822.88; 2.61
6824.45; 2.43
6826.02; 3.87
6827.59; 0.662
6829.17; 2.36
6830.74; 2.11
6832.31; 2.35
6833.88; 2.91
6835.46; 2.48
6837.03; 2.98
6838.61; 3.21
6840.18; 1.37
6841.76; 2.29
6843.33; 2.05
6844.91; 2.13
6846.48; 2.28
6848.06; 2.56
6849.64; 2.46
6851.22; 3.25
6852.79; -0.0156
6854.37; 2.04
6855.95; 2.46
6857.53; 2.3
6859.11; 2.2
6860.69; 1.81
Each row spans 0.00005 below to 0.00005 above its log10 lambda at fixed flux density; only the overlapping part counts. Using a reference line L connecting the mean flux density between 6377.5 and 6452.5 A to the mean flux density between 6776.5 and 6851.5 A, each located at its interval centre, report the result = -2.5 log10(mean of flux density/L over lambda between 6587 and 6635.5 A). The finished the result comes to -0.06 mag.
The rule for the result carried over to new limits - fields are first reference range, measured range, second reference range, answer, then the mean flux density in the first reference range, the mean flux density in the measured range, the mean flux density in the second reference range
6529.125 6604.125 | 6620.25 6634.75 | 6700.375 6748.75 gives -0.20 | 2.41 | 2.84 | 2.3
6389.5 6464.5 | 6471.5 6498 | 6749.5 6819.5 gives 0.08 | 2.3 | 2.16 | 2.39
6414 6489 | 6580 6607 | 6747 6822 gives -0.05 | 2.33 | 2.46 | 2.37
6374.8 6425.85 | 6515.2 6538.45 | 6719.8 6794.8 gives -0.03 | 2.29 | 2.39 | 2.38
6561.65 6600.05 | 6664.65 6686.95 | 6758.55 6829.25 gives 0.05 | 2.45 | 2.32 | 2.42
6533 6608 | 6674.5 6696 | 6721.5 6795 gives 0.07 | 2.41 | 2.25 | 2.39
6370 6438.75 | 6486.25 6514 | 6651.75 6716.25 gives 0.08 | 2.3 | 2.15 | 2.32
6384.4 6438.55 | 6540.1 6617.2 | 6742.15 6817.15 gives -0.03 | 2.27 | 2.39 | 2.37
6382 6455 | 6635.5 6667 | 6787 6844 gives 0.03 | 2.29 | 2.28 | 2.38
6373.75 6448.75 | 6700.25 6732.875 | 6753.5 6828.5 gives 0.05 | 2.31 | 2.28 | 2.4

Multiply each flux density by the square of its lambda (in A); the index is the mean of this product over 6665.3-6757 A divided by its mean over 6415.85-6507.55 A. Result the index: 1.1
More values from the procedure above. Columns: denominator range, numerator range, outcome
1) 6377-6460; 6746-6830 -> 1.16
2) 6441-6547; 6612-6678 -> 1.11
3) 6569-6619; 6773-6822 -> 1.07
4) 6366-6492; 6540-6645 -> 1.10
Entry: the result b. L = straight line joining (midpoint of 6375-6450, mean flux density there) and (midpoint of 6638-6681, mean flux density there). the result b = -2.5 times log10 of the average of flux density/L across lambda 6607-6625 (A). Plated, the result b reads -0.13 mag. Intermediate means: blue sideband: 2.3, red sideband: 2.29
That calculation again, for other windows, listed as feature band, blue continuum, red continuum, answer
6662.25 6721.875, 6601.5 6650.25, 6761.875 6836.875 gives 0.06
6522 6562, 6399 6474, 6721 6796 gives -0.02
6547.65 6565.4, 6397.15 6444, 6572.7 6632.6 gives 0.01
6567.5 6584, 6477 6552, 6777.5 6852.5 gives -0.03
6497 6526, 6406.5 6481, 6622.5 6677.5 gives 0.04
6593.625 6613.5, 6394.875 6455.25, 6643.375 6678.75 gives 0.01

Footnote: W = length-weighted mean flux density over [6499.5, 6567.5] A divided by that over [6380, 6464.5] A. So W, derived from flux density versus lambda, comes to 1.0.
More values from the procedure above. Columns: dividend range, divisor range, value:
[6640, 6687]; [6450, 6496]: 1.02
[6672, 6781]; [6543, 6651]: 0.95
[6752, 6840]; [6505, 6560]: 1.01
